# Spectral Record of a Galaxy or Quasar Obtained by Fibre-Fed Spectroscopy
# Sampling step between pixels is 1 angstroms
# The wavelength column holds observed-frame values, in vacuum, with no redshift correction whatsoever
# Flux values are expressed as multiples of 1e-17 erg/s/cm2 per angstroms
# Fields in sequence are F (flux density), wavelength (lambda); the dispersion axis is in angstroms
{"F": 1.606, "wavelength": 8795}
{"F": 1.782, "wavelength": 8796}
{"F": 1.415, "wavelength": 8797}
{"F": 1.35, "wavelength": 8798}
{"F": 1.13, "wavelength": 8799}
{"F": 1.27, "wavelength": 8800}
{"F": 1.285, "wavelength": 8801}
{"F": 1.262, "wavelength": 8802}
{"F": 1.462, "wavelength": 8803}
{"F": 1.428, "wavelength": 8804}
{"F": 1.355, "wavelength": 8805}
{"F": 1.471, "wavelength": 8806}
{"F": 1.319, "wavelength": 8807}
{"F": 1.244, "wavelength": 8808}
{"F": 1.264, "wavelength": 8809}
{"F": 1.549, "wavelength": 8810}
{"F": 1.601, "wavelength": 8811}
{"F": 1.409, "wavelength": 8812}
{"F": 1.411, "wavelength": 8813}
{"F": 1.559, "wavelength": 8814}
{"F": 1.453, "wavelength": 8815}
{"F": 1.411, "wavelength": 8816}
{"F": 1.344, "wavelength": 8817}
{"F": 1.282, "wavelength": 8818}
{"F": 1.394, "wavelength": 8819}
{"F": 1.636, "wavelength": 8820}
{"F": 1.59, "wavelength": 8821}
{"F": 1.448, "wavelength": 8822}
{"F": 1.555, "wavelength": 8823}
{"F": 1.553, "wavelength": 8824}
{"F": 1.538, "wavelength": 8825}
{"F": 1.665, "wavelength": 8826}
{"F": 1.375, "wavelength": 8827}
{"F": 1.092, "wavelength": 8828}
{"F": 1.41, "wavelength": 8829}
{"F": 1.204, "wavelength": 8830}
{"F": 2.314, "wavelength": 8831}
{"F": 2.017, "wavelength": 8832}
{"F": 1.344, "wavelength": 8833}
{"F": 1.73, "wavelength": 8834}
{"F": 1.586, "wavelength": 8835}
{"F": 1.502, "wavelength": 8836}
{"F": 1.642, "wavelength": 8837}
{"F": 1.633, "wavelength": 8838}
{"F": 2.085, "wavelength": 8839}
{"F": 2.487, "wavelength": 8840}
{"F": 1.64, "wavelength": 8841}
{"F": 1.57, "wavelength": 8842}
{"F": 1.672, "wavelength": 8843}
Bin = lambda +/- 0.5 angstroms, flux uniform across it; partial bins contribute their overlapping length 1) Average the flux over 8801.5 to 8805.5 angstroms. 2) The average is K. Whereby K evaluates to 1.38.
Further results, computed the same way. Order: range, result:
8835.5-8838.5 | 1.59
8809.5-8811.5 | 1.57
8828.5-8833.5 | 1.66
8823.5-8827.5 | 1.53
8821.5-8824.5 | 1.52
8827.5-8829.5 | 1.25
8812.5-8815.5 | 1.47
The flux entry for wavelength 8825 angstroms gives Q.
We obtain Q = 1.538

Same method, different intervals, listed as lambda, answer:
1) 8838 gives 1.633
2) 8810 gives 1.549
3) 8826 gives 1.665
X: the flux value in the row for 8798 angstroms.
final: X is 1.35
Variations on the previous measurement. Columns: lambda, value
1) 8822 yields 1.448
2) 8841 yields 1.64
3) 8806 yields 1.471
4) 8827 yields 1.375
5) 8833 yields 1.344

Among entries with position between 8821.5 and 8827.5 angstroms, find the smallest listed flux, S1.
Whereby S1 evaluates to 1.375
